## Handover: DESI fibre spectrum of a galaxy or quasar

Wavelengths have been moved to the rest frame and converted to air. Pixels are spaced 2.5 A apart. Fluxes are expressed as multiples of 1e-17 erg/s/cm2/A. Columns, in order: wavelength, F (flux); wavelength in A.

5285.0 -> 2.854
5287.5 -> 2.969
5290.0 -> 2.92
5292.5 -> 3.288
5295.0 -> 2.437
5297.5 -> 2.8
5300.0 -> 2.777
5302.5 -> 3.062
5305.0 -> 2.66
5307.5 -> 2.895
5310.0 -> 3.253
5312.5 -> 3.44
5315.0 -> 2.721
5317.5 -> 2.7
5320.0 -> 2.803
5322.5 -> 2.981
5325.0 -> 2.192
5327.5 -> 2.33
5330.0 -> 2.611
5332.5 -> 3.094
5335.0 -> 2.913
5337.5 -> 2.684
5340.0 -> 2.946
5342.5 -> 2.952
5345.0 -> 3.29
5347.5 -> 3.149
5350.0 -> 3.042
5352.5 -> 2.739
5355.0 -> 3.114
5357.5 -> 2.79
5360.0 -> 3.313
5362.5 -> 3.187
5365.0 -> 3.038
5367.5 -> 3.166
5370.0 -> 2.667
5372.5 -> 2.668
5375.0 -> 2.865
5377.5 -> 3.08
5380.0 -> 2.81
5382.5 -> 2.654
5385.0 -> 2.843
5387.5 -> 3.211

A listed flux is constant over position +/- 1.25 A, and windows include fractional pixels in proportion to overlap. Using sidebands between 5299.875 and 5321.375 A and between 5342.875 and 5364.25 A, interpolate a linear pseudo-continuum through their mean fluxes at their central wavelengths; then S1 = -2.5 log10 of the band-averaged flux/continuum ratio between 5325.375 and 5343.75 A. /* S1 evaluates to 0.094 mag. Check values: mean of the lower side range 2.93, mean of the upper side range 3.07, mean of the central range 2.76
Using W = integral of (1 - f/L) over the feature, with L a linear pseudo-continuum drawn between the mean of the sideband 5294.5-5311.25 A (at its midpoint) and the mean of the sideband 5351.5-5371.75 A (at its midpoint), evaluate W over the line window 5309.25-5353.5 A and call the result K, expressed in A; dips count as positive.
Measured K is 0.7 A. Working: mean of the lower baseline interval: 2.86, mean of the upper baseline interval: 3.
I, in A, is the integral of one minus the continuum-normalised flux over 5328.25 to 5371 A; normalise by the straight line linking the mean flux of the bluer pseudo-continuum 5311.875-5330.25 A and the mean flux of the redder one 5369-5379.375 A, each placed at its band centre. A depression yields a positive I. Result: -3.2 A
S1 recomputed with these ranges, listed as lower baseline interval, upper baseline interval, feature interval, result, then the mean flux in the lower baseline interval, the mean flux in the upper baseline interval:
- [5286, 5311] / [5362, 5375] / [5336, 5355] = -0.02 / 2.9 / 2.92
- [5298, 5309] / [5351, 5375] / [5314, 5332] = 0.10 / 2.85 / 2.96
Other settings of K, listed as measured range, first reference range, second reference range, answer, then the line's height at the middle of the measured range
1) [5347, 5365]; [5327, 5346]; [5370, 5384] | -1.3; 2.84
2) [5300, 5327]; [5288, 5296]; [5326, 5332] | -1.6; 2.69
